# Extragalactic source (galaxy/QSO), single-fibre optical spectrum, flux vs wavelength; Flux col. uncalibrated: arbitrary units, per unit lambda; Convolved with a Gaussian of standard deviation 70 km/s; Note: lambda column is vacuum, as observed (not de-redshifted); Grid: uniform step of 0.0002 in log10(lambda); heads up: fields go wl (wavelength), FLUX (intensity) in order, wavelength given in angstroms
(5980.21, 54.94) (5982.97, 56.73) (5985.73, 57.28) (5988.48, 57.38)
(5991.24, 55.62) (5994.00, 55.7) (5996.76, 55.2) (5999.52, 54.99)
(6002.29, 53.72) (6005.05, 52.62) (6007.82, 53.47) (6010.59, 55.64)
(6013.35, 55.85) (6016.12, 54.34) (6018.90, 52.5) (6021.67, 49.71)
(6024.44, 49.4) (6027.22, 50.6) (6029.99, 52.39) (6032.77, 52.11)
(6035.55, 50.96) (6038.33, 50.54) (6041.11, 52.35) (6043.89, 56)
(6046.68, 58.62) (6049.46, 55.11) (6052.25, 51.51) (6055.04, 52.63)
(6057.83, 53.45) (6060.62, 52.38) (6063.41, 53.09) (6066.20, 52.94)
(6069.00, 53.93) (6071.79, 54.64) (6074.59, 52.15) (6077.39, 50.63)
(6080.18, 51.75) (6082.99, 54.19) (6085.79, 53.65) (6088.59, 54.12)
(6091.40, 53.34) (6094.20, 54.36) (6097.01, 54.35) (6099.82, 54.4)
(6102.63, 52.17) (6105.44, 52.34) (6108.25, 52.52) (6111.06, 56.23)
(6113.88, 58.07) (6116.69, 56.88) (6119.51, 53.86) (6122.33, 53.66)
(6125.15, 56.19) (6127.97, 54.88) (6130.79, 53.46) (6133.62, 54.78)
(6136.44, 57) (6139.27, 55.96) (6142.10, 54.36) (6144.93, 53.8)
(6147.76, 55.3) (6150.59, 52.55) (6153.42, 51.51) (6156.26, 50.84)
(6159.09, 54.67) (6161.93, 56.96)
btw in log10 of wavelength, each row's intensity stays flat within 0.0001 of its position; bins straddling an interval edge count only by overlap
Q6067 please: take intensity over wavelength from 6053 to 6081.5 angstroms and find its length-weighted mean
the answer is 52.7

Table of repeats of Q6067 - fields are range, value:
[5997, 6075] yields 53.2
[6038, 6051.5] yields 54.7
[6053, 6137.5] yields 53.9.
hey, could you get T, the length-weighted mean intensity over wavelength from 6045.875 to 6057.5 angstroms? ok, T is 54.2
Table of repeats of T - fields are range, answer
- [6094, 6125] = 54.5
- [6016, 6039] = 51.2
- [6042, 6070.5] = 53.9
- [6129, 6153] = 54.5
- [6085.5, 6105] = 53.7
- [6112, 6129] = 55.6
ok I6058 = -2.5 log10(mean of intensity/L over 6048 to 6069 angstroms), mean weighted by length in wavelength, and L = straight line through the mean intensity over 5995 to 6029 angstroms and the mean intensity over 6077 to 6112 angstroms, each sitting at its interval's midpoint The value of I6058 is 0.00 mag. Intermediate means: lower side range 53.2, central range 53.1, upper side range 53.4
